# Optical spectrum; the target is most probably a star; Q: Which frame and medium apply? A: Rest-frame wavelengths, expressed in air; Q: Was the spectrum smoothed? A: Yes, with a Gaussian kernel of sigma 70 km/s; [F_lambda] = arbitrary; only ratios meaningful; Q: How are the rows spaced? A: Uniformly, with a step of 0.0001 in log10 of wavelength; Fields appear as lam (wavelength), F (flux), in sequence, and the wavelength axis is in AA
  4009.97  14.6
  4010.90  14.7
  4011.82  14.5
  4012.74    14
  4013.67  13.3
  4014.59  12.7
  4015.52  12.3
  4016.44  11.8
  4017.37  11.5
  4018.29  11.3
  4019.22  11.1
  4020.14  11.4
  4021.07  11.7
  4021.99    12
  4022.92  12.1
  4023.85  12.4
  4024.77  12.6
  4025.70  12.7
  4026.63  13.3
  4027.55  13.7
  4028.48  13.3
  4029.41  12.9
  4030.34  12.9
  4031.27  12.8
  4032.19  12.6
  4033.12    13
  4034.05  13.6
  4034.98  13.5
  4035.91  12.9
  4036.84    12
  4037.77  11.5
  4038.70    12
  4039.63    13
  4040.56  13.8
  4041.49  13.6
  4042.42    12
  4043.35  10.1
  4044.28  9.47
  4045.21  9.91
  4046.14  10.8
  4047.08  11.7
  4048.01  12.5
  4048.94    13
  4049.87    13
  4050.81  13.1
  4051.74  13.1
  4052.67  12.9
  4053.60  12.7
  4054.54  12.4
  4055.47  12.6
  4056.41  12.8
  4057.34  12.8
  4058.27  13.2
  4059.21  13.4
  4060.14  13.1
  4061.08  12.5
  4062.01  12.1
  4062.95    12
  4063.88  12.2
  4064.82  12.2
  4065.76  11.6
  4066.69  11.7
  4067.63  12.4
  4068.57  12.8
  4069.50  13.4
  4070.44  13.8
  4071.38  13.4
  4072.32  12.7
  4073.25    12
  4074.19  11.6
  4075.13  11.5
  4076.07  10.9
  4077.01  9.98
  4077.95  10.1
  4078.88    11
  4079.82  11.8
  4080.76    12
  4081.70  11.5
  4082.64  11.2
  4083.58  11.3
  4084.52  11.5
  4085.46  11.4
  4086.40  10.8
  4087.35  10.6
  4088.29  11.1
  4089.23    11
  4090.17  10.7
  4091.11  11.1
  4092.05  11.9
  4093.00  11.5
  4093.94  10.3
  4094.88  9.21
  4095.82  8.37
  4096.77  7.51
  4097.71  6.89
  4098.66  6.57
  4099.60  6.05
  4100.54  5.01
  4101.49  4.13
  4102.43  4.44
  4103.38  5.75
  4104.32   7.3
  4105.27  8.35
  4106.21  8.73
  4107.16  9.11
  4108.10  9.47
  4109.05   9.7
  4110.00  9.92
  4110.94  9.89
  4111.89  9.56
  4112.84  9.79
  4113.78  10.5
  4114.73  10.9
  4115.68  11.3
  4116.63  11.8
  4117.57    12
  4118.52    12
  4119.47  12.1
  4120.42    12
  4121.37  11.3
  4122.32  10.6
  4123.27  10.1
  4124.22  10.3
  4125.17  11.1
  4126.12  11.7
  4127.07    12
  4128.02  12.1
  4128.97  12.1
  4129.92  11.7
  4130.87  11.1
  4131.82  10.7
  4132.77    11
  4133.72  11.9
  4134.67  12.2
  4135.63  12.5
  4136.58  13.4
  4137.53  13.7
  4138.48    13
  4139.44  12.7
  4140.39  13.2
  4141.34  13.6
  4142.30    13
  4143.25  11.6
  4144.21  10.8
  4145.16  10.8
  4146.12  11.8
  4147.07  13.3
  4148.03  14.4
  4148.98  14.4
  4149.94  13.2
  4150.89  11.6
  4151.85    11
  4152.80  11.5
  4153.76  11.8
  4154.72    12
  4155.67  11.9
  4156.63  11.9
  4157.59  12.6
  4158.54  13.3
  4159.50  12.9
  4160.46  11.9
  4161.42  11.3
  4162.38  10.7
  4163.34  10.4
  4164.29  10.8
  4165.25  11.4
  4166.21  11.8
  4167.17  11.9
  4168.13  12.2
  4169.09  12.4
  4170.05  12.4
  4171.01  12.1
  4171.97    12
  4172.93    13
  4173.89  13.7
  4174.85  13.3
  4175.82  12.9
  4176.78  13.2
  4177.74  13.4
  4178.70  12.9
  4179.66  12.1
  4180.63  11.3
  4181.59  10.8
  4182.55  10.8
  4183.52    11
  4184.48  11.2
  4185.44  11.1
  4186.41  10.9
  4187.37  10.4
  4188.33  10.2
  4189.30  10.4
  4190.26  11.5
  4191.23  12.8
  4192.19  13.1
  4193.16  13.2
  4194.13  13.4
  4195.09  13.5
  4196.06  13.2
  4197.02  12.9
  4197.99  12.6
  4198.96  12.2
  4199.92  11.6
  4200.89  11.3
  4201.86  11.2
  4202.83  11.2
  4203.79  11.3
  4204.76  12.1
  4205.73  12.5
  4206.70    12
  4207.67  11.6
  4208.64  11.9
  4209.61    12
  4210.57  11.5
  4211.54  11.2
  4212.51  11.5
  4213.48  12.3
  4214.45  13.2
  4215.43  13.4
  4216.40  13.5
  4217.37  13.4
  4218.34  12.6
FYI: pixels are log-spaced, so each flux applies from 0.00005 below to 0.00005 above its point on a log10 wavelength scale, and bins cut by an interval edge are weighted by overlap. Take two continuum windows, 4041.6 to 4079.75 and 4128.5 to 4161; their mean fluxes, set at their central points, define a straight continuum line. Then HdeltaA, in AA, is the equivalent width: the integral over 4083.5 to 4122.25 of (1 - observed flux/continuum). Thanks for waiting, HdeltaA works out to 8.4 AA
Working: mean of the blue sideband 12.1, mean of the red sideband 12.3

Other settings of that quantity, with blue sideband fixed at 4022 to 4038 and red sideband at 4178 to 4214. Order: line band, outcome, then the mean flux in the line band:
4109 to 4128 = 2.0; 11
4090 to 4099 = 2.2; 9.4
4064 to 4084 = 1.1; 11.9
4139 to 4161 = -0.6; 12.4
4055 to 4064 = 0.0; 12.7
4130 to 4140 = 0.0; 12.2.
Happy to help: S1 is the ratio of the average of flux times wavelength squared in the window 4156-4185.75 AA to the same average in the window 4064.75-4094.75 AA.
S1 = 1.09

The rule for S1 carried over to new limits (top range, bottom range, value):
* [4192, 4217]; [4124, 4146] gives 1.06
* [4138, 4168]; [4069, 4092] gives 1.09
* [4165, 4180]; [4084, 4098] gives 1.27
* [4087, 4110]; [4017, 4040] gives 0.71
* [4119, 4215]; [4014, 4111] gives 1.12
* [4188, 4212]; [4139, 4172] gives 1.01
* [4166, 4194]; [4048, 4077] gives 1.02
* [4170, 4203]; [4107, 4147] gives 1.08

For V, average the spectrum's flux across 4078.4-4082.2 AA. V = 11.6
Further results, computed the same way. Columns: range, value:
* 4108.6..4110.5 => 9.83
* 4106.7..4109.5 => 9.43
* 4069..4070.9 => 13.6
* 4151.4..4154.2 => 11.4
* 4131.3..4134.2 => 11.2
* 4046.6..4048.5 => 12.1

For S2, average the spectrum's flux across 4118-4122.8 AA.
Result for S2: 11.6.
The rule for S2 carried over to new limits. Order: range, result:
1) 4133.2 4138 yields 12.7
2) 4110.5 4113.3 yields 9.72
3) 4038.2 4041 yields 12.9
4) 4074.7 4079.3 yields 10.7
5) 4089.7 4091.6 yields 10.9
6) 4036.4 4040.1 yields 12.1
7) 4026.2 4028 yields 13.6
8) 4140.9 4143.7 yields 12.7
